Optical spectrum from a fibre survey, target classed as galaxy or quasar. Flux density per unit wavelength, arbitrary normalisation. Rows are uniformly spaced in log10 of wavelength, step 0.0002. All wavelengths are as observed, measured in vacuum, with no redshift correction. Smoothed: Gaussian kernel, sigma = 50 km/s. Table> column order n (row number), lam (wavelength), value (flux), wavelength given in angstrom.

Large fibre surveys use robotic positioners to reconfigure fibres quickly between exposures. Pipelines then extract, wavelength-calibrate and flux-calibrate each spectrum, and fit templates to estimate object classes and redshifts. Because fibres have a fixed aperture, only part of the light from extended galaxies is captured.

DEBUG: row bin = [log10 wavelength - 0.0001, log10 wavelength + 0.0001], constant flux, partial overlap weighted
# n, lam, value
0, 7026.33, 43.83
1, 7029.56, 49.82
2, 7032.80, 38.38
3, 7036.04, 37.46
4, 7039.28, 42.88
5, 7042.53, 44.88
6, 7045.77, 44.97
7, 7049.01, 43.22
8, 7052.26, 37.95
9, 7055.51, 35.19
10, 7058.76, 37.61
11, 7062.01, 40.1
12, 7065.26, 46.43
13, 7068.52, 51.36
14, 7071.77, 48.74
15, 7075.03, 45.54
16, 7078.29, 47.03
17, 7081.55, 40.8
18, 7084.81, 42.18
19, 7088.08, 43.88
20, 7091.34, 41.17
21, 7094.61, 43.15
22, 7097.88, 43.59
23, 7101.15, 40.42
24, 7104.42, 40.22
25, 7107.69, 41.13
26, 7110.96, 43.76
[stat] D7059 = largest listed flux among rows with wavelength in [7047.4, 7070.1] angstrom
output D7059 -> 51.36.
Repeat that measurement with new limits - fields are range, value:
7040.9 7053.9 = 44.97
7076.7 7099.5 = 47.03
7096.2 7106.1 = 43.59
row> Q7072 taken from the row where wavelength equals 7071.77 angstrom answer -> 48.74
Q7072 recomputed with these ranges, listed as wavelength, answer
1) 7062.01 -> 40.1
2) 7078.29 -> 47.03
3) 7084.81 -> 42.18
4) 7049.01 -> 43.22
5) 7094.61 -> 43.15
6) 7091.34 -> 41.17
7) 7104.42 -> 40.22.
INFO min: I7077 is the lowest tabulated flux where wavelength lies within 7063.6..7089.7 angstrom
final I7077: 40.8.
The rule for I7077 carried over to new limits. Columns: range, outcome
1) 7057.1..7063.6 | 37.61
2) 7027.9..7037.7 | 37.46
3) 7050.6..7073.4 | 35.19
